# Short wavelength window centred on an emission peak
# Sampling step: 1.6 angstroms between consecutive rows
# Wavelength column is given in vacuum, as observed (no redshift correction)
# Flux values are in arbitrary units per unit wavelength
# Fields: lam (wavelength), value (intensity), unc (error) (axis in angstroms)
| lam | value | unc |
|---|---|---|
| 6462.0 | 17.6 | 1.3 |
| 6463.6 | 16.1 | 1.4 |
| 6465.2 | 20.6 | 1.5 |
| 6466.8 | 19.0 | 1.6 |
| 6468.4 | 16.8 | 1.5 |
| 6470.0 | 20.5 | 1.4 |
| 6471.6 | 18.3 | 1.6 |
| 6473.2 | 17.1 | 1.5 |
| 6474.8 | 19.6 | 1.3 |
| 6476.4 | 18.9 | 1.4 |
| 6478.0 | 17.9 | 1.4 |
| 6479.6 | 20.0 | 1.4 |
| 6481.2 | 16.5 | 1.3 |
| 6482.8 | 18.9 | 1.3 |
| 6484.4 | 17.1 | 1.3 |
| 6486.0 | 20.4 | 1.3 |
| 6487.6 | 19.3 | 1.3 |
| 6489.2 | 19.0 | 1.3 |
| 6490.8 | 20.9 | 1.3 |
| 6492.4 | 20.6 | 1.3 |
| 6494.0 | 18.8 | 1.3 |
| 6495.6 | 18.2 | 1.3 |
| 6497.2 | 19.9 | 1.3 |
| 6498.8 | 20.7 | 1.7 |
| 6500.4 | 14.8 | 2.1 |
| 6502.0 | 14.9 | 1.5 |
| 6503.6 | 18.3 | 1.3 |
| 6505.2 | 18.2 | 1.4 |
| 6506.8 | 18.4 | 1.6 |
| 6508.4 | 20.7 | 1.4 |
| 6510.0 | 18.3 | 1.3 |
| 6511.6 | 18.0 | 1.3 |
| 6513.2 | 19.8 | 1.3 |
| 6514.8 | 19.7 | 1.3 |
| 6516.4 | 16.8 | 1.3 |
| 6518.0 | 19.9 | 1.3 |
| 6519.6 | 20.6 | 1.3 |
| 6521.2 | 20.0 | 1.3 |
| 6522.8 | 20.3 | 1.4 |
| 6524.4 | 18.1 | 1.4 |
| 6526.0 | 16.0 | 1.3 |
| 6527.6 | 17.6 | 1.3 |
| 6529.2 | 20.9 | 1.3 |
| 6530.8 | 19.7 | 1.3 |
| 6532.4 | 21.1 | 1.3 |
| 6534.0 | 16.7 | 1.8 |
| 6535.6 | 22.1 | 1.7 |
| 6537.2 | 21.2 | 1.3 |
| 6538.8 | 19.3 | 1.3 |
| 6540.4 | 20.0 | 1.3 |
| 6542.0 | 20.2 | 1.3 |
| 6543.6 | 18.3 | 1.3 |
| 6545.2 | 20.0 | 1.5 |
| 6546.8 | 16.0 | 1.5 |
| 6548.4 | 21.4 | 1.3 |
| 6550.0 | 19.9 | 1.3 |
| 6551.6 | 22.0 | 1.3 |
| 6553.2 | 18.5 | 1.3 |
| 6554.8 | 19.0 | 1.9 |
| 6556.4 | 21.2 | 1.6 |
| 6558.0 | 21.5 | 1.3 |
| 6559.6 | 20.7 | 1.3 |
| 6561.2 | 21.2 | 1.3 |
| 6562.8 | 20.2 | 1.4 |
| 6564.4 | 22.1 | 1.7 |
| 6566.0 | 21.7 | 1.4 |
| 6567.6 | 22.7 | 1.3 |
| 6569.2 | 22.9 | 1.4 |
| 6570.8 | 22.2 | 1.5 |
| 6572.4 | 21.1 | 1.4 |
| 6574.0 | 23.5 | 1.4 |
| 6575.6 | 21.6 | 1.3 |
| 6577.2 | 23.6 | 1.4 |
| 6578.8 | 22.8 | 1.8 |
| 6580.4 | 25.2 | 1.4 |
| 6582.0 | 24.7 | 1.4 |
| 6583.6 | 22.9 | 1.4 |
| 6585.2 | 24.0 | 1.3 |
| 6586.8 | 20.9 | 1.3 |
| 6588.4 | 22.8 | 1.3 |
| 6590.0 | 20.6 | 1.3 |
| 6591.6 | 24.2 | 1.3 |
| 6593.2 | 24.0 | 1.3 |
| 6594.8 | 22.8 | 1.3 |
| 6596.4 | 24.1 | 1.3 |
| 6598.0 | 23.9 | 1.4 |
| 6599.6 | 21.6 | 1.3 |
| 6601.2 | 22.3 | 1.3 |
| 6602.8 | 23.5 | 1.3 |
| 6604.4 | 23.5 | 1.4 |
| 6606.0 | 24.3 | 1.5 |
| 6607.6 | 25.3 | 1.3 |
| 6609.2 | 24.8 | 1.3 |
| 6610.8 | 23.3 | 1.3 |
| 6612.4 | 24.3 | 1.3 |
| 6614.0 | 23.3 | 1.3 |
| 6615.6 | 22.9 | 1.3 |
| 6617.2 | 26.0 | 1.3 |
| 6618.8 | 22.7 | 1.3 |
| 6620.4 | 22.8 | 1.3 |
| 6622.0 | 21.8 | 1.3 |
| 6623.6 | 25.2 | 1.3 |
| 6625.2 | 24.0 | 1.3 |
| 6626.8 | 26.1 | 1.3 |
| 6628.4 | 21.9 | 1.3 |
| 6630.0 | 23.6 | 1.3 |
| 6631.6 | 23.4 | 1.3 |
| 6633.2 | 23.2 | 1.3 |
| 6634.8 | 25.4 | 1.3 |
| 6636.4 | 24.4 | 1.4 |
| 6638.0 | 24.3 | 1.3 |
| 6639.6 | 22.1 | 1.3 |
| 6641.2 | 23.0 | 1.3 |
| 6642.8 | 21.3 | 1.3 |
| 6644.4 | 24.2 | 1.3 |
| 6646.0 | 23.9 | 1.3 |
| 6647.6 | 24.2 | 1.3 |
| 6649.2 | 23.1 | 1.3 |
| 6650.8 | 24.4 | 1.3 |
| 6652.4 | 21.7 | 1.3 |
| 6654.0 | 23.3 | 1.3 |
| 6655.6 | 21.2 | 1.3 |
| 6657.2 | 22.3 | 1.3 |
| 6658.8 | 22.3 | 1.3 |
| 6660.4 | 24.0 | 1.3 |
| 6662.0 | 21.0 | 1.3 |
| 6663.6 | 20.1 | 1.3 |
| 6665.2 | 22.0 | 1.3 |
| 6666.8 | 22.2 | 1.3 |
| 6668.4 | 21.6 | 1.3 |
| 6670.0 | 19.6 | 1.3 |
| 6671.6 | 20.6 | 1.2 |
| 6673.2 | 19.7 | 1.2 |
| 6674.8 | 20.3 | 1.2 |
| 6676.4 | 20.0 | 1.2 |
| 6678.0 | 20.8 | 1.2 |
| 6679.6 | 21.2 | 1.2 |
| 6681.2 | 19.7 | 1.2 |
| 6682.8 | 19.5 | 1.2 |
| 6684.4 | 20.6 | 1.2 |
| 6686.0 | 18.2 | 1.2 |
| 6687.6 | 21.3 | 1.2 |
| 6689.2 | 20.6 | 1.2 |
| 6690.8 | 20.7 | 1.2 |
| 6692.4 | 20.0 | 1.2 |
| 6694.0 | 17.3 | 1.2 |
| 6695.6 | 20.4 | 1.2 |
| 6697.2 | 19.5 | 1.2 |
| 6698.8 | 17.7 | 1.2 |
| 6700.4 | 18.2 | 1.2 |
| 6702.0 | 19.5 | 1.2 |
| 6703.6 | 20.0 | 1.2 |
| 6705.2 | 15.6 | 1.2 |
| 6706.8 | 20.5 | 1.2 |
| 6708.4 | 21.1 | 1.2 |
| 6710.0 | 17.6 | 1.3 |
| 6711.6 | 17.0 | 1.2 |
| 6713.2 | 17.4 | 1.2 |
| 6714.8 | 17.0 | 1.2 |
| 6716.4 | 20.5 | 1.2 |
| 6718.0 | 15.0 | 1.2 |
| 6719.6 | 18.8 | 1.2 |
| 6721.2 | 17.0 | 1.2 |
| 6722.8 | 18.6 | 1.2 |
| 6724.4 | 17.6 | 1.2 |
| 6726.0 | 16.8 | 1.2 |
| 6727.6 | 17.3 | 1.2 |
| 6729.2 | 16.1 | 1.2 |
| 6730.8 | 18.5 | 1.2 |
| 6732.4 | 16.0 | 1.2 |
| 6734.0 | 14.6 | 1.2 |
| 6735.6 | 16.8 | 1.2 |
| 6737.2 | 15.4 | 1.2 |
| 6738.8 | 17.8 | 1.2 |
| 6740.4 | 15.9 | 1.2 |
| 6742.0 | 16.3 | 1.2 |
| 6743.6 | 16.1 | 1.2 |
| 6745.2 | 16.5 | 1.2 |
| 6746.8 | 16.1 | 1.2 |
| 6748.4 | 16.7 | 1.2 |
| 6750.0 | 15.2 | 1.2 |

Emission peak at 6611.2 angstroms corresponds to C III]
